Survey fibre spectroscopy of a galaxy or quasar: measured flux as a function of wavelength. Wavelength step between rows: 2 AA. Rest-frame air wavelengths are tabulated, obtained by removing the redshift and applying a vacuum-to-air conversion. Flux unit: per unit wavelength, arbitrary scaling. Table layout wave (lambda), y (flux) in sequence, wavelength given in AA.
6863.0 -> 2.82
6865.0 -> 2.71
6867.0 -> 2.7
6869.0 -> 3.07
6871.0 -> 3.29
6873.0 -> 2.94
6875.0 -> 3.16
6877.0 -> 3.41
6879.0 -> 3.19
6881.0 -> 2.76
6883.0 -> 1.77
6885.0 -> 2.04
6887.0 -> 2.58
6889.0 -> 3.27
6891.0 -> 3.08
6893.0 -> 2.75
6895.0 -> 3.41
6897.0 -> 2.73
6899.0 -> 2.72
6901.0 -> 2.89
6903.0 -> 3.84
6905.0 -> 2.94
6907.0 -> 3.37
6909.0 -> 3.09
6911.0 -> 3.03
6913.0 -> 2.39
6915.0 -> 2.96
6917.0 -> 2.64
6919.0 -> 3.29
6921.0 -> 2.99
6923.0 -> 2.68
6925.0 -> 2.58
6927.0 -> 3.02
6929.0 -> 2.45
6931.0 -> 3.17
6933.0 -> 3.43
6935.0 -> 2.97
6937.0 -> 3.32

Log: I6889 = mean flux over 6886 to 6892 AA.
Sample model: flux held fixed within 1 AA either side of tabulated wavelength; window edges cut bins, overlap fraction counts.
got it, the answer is 2.98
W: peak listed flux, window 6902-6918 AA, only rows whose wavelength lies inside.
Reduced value 3.84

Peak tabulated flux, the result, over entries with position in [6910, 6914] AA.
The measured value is 3.03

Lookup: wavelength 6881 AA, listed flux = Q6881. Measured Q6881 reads 2.76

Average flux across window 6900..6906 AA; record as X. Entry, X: 3.22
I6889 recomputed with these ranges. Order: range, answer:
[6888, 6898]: 3.05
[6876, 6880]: 3.3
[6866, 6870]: 2.88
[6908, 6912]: 3.06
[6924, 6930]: 2.68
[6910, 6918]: 2.75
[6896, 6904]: 3.04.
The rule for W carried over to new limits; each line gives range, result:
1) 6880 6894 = 3.27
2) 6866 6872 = 3.29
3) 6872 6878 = 3.41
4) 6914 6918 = 2.96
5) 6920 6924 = 2.99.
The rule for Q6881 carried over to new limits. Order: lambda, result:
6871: 3.29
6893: 2.75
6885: 2.04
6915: 2.96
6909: 3.09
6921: 2.99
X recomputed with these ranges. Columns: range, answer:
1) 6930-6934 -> 3.3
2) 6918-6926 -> 2.88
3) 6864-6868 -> 2.71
